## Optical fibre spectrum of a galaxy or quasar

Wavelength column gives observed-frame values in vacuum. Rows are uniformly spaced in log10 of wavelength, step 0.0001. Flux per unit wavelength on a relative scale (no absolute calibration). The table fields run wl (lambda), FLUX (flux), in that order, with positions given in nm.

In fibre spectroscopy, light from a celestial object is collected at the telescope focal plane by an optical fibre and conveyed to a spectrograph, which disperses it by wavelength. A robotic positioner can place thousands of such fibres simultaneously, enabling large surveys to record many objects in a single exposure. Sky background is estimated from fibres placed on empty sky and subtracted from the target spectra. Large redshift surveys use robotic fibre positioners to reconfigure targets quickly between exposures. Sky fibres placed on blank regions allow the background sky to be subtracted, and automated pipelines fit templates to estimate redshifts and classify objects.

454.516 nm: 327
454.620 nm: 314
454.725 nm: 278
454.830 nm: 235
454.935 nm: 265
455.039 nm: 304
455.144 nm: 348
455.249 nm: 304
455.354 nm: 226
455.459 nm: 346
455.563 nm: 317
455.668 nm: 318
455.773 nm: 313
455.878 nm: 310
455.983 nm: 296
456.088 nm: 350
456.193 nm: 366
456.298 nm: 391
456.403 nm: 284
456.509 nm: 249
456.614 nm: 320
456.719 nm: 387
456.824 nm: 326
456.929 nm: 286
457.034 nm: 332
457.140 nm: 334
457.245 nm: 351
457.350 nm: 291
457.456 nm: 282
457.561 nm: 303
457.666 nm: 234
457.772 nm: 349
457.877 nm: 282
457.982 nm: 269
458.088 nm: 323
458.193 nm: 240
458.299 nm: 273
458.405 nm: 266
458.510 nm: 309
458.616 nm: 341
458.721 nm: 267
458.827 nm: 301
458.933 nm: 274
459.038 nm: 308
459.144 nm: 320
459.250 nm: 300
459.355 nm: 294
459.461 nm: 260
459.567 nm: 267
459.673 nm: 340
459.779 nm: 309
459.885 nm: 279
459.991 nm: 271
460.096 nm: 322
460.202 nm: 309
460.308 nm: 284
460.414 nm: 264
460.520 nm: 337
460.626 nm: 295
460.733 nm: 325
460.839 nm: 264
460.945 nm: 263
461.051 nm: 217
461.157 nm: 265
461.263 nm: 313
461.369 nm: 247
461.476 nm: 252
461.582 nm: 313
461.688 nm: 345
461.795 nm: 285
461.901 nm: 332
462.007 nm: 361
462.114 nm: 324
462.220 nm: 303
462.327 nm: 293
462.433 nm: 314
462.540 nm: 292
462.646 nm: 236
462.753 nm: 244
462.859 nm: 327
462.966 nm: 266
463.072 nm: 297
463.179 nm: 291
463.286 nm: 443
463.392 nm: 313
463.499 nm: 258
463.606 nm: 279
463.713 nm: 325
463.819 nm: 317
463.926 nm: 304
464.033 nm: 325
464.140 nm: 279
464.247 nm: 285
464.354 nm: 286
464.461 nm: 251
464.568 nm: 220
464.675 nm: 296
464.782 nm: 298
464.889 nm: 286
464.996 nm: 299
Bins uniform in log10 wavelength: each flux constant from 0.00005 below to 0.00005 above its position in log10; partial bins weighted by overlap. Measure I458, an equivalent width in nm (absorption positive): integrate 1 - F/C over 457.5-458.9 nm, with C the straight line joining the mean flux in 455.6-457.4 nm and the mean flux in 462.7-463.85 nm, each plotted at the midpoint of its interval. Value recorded 0.13 nm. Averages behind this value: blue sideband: 324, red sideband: 305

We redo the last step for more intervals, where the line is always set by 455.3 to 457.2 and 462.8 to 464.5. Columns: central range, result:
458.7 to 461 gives 0.13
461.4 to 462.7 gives 0.01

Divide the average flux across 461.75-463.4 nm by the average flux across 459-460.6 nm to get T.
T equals 1.03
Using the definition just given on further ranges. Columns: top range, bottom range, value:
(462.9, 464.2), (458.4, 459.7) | 1.04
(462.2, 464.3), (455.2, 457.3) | 0.93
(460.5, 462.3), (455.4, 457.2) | 0.91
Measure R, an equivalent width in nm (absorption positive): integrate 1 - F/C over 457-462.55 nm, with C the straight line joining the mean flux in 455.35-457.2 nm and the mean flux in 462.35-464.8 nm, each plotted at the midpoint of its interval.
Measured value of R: 0.220 nm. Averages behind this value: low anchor 322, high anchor 293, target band 296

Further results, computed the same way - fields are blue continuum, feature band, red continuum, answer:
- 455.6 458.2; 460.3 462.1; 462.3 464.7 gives 0.04 nm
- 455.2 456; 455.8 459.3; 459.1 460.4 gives -0.08 nm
